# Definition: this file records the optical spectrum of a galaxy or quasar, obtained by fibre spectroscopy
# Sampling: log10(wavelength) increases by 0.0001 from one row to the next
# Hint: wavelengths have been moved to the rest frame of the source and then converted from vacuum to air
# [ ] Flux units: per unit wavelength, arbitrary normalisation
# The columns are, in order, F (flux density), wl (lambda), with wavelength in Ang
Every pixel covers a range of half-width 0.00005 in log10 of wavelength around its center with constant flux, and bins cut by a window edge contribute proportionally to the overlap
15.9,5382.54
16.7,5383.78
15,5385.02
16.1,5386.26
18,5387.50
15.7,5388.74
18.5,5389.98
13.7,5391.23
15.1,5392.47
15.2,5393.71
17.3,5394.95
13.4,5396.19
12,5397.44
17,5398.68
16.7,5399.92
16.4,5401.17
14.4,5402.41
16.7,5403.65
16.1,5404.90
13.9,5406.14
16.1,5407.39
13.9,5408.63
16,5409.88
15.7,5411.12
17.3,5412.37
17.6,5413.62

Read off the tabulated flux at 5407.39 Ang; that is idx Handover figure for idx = 16.1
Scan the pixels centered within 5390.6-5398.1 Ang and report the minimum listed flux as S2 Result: 12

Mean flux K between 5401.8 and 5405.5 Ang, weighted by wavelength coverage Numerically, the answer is 15.7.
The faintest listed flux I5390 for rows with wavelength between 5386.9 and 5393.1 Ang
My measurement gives 13.7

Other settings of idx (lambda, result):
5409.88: 16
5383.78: 16.7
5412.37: 17.3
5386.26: 16.1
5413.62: 17.6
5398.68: 17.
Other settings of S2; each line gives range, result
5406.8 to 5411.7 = 13.9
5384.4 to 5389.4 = 15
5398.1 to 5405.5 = 14.4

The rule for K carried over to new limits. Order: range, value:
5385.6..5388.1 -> 17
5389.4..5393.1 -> 15.7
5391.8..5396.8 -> 15.3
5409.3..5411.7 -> 15.9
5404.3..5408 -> 15.4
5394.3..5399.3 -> 14.9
